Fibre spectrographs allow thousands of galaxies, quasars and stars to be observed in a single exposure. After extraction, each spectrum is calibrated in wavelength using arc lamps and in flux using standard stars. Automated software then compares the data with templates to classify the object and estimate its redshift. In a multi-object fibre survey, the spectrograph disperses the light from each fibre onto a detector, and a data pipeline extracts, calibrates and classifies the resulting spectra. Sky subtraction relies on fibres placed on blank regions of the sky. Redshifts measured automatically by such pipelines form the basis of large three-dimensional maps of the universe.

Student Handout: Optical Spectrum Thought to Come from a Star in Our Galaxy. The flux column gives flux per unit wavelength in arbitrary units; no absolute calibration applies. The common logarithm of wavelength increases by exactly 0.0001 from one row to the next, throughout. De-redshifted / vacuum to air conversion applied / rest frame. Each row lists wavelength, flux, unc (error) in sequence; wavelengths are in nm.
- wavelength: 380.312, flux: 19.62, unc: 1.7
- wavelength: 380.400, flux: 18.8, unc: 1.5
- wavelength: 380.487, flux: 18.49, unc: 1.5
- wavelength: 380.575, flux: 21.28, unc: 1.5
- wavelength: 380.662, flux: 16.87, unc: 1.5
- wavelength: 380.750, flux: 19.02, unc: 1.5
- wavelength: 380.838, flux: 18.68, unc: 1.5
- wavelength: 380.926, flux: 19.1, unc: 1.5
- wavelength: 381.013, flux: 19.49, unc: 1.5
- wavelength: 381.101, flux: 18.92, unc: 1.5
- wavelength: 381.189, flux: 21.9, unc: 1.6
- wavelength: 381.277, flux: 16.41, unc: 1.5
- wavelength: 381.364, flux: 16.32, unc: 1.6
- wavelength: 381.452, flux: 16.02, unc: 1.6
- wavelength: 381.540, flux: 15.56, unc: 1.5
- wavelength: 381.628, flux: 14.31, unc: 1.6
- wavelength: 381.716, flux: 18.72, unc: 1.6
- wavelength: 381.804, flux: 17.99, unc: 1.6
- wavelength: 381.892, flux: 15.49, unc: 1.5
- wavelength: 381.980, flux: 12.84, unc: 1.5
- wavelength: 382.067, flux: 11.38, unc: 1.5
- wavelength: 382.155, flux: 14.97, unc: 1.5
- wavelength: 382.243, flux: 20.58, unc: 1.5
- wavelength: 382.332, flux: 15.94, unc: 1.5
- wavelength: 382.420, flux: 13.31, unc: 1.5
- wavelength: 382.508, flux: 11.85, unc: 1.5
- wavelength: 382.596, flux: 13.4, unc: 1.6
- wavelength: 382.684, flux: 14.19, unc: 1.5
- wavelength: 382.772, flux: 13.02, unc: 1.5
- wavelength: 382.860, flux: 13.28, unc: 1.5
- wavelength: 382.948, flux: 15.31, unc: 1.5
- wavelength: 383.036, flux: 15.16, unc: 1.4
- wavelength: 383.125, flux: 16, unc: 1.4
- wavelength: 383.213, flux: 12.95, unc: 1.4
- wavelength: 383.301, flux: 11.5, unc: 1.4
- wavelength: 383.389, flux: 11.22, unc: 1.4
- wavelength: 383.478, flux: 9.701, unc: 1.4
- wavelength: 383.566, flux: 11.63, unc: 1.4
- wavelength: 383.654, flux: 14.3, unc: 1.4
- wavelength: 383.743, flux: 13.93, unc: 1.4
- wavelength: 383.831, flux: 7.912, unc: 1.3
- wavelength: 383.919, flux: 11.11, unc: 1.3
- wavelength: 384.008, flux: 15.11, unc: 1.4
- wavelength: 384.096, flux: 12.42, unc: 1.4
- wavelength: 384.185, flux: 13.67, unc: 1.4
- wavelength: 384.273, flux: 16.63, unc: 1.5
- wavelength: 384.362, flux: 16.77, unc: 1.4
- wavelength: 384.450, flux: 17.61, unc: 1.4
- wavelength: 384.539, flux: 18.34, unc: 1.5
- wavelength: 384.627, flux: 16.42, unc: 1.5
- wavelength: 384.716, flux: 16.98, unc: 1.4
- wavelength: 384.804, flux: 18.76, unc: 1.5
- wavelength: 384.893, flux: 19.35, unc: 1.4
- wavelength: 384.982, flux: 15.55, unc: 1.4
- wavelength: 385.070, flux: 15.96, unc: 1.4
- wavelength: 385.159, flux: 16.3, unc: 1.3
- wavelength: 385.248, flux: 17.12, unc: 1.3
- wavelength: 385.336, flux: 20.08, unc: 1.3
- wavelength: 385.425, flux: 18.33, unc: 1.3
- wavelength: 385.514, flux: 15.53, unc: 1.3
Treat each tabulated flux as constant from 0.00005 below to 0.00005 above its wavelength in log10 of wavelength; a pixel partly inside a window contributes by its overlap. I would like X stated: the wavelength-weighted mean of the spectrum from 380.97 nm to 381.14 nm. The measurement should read 19.2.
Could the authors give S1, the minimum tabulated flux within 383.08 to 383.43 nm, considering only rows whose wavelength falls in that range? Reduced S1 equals 11.22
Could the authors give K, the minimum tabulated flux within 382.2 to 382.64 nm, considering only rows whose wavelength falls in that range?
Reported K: 11.85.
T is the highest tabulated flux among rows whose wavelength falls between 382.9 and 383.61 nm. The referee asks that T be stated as 16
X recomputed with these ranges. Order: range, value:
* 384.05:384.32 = 14.3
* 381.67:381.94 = 17.3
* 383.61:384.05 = 12.4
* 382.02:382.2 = 13.3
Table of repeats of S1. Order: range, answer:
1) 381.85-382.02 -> 12.84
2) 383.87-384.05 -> 11.11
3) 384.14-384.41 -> 13.67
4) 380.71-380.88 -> 18.68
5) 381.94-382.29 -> 11.38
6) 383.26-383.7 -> 9.701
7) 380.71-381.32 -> 16.41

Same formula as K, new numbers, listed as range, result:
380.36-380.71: 16.87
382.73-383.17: 13.02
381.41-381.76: 14.31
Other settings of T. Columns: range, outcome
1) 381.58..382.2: 18.72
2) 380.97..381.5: 21.9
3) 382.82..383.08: 15.31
